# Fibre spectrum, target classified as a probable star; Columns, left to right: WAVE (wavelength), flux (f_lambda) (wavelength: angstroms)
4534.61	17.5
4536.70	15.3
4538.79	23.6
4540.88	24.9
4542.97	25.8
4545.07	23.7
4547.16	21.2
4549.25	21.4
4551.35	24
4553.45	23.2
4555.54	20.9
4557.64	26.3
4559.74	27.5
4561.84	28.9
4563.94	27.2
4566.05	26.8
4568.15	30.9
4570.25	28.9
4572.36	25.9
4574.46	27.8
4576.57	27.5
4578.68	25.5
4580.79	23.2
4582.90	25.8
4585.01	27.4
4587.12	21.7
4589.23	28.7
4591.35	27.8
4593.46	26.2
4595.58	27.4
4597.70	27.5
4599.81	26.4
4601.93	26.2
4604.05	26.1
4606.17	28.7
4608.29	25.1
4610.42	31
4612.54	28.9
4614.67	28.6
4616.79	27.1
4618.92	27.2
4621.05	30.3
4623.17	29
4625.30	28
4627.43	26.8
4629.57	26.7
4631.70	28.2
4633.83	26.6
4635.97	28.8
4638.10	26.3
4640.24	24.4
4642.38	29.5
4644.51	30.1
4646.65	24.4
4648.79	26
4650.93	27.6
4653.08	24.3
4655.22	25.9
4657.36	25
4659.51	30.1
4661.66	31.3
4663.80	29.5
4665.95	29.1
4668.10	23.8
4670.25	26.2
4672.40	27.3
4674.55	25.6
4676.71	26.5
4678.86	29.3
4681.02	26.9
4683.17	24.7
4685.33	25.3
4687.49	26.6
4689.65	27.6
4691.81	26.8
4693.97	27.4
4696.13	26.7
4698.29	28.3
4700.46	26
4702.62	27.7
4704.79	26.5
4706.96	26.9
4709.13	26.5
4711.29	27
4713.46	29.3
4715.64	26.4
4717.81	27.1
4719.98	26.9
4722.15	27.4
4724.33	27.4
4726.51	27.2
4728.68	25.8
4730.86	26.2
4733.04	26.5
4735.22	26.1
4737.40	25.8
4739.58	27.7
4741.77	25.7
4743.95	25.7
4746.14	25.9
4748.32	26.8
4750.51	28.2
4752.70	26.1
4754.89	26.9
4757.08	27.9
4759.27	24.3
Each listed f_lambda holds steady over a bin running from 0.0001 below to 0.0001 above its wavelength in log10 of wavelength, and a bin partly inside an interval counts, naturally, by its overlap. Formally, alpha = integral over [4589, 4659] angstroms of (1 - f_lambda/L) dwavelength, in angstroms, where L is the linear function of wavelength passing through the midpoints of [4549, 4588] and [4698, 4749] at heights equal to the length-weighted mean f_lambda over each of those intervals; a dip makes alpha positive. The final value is -2.9 angstroms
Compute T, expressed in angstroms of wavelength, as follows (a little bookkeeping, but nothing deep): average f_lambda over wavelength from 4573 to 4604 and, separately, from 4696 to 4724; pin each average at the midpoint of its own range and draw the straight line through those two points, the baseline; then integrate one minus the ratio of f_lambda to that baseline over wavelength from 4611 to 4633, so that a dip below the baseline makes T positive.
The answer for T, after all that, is -1.3 angstroms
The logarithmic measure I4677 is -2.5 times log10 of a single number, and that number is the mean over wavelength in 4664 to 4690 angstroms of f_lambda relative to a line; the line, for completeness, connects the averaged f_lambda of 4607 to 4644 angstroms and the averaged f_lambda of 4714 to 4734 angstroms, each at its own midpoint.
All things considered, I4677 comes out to 0.03 mag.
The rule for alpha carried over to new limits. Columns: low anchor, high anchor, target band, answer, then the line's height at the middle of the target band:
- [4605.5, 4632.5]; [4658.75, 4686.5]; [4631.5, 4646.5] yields 0.19 angstroms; 27.8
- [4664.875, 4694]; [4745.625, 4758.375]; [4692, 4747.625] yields 0.03 angstroms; 26.8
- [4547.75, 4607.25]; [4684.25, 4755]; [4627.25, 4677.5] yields -1.05 angstroms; 26.5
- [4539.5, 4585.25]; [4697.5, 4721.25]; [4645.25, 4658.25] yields 0.43 angstroms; 26.5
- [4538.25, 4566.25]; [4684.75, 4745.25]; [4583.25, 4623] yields -3.22 angstroms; 25.3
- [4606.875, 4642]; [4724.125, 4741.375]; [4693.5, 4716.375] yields -0.29 angstroms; 26.8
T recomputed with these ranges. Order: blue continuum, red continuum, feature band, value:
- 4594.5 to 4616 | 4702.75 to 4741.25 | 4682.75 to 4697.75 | 0.3 angstroms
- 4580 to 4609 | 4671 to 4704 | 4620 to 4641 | -0.8 angstroms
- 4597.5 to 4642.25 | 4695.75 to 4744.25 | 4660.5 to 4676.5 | -0.2 angstroms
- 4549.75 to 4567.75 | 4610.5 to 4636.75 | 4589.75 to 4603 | 0.0 angstroms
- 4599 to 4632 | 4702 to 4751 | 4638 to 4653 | 0.4 angstroms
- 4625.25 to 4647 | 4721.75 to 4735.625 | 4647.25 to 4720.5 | -0.1 angstroms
